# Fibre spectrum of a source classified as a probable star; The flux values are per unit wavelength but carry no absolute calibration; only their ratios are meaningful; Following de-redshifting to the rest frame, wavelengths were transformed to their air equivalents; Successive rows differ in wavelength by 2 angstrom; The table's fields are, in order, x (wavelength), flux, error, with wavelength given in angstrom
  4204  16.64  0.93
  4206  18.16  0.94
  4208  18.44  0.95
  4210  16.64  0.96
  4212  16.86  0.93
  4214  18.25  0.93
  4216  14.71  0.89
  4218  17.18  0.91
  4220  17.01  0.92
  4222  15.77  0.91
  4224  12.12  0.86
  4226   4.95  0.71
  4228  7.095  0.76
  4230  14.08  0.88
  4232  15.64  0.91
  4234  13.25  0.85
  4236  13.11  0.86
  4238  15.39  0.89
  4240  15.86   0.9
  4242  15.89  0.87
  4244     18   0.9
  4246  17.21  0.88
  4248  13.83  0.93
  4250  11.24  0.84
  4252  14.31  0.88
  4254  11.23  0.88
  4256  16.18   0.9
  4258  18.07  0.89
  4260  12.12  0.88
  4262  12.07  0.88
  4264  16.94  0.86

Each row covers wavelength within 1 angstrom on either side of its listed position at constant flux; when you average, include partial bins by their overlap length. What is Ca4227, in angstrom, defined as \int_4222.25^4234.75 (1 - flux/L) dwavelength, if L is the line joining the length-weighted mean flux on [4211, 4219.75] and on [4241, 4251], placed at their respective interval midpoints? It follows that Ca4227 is 3.6 angstrom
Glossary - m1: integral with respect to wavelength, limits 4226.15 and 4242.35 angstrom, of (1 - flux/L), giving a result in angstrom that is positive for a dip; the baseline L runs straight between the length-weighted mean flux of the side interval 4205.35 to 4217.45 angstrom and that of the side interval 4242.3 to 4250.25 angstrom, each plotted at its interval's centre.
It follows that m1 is 2.8 angstrom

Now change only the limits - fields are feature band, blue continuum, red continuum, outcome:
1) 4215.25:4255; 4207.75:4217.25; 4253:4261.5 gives 4.2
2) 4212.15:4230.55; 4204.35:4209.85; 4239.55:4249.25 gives 3.9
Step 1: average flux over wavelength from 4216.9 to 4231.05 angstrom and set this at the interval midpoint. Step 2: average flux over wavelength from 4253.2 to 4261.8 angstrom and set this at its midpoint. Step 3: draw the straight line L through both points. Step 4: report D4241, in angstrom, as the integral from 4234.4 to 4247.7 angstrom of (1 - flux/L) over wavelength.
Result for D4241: -2.2 angstrom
